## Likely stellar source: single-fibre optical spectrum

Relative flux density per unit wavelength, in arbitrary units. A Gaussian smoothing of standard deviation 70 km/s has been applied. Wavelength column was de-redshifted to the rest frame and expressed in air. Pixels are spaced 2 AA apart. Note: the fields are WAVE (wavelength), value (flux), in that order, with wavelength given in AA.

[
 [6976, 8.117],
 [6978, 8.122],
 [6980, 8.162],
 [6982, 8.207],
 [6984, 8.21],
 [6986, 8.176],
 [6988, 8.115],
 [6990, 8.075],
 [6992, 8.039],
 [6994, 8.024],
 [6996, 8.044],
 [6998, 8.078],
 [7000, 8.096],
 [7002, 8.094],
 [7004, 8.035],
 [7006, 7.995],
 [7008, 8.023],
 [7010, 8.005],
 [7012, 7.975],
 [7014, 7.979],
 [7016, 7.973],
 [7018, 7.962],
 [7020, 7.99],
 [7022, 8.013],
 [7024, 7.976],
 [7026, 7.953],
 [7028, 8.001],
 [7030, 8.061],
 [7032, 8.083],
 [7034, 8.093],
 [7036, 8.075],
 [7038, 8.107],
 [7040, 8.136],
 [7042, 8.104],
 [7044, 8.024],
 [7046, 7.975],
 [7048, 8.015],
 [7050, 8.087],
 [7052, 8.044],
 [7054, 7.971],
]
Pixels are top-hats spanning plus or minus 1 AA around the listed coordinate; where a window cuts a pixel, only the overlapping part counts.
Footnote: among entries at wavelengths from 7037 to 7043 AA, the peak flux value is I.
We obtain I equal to 8.136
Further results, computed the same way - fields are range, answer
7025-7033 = 8.083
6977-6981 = 8.162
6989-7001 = 8.096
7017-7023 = 8.013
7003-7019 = 8.035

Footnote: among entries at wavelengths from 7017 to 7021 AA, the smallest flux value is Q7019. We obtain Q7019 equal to 7.962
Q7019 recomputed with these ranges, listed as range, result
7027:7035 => 8.001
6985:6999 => 8.024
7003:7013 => 7.975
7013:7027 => 7.953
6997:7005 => 8.035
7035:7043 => 8.075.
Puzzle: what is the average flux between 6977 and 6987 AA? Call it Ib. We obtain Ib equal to 8.18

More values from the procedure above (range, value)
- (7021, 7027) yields 7.98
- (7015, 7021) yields 7.97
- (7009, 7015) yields 7.99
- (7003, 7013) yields 8.01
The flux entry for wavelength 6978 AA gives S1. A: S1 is 8.122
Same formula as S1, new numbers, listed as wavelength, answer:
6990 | 8.075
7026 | 7.953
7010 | 8.005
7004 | 8.035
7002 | 8.094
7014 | 7.979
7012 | 7.975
